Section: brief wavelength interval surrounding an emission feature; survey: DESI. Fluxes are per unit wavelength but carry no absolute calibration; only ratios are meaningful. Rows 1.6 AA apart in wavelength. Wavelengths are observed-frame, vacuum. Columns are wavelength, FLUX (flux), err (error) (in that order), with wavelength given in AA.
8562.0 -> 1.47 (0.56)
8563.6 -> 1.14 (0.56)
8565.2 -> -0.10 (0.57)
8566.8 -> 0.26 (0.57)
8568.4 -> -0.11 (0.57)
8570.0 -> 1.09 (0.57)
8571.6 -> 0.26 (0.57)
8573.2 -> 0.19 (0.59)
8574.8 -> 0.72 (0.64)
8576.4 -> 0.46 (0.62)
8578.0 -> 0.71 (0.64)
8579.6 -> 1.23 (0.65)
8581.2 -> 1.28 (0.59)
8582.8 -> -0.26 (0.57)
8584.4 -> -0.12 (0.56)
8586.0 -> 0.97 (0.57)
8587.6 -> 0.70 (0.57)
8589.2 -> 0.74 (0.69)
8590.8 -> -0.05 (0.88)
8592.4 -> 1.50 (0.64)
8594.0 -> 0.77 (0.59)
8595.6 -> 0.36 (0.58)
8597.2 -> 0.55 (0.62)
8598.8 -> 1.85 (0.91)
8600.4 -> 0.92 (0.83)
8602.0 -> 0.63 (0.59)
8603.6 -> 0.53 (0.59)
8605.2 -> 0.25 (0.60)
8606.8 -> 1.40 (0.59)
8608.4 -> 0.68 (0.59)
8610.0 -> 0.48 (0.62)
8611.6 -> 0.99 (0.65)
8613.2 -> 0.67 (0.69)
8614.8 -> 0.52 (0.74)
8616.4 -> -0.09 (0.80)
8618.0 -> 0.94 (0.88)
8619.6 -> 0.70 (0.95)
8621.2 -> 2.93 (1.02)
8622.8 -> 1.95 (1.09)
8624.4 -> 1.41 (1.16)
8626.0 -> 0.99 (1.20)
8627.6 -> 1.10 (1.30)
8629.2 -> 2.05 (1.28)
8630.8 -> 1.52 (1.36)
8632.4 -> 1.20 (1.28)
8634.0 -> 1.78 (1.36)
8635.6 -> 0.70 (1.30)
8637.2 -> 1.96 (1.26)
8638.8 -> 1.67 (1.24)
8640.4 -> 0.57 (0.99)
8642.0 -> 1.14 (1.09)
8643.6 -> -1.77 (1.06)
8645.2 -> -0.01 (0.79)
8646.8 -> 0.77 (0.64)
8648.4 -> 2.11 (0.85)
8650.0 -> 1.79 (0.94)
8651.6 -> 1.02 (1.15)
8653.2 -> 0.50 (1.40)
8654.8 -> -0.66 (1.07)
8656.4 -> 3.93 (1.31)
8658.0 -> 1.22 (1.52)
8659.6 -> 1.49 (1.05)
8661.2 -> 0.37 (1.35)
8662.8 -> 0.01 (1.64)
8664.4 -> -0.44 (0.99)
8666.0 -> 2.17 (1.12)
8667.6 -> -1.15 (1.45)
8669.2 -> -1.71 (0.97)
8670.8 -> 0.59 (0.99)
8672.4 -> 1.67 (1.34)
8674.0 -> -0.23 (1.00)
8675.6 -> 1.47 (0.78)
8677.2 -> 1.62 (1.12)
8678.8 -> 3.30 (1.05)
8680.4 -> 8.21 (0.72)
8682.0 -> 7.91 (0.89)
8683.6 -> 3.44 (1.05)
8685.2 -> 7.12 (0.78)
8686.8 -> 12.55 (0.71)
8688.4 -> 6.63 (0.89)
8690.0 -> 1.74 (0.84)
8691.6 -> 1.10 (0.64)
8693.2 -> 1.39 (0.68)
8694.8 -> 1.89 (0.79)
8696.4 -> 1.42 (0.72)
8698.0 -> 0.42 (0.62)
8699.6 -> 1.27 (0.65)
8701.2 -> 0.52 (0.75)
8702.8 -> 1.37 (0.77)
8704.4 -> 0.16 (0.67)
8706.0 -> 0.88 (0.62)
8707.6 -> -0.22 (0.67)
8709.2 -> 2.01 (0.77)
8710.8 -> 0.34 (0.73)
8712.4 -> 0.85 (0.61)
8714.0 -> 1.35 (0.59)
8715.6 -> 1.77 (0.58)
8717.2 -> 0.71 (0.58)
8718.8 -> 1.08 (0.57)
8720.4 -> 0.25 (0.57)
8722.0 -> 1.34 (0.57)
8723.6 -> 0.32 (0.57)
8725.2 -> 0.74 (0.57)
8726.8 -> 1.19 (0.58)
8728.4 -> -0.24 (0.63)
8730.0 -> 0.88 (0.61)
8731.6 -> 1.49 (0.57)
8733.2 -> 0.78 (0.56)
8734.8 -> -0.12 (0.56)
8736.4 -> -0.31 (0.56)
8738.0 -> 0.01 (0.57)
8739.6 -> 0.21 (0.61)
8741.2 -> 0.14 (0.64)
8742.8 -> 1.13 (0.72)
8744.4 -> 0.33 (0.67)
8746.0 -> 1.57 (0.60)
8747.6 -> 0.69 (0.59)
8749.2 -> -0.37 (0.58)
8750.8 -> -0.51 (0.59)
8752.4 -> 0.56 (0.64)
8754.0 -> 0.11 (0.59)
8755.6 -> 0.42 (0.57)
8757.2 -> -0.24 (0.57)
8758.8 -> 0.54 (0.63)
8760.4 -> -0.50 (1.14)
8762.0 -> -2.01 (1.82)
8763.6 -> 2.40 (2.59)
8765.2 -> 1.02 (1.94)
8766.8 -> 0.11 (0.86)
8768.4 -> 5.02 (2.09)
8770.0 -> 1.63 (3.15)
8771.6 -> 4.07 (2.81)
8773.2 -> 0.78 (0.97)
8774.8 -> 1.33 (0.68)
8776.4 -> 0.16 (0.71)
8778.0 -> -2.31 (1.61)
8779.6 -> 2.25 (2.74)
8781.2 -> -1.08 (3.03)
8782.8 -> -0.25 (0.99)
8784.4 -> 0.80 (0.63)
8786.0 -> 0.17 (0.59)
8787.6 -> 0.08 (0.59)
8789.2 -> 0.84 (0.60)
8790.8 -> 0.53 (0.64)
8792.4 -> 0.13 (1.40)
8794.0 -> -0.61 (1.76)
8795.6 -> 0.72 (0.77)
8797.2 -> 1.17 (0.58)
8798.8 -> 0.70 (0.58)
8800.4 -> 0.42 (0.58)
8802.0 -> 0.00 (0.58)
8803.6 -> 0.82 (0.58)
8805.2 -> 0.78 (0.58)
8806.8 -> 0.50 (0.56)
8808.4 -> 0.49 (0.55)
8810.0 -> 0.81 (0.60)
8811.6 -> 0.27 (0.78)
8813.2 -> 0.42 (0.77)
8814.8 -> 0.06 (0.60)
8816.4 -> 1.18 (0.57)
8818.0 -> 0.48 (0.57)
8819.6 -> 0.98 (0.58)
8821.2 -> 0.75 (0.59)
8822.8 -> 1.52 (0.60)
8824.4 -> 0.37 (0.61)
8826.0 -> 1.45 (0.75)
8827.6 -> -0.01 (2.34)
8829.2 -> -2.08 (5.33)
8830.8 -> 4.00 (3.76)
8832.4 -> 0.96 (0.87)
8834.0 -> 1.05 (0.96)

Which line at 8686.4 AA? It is [O II] 3727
